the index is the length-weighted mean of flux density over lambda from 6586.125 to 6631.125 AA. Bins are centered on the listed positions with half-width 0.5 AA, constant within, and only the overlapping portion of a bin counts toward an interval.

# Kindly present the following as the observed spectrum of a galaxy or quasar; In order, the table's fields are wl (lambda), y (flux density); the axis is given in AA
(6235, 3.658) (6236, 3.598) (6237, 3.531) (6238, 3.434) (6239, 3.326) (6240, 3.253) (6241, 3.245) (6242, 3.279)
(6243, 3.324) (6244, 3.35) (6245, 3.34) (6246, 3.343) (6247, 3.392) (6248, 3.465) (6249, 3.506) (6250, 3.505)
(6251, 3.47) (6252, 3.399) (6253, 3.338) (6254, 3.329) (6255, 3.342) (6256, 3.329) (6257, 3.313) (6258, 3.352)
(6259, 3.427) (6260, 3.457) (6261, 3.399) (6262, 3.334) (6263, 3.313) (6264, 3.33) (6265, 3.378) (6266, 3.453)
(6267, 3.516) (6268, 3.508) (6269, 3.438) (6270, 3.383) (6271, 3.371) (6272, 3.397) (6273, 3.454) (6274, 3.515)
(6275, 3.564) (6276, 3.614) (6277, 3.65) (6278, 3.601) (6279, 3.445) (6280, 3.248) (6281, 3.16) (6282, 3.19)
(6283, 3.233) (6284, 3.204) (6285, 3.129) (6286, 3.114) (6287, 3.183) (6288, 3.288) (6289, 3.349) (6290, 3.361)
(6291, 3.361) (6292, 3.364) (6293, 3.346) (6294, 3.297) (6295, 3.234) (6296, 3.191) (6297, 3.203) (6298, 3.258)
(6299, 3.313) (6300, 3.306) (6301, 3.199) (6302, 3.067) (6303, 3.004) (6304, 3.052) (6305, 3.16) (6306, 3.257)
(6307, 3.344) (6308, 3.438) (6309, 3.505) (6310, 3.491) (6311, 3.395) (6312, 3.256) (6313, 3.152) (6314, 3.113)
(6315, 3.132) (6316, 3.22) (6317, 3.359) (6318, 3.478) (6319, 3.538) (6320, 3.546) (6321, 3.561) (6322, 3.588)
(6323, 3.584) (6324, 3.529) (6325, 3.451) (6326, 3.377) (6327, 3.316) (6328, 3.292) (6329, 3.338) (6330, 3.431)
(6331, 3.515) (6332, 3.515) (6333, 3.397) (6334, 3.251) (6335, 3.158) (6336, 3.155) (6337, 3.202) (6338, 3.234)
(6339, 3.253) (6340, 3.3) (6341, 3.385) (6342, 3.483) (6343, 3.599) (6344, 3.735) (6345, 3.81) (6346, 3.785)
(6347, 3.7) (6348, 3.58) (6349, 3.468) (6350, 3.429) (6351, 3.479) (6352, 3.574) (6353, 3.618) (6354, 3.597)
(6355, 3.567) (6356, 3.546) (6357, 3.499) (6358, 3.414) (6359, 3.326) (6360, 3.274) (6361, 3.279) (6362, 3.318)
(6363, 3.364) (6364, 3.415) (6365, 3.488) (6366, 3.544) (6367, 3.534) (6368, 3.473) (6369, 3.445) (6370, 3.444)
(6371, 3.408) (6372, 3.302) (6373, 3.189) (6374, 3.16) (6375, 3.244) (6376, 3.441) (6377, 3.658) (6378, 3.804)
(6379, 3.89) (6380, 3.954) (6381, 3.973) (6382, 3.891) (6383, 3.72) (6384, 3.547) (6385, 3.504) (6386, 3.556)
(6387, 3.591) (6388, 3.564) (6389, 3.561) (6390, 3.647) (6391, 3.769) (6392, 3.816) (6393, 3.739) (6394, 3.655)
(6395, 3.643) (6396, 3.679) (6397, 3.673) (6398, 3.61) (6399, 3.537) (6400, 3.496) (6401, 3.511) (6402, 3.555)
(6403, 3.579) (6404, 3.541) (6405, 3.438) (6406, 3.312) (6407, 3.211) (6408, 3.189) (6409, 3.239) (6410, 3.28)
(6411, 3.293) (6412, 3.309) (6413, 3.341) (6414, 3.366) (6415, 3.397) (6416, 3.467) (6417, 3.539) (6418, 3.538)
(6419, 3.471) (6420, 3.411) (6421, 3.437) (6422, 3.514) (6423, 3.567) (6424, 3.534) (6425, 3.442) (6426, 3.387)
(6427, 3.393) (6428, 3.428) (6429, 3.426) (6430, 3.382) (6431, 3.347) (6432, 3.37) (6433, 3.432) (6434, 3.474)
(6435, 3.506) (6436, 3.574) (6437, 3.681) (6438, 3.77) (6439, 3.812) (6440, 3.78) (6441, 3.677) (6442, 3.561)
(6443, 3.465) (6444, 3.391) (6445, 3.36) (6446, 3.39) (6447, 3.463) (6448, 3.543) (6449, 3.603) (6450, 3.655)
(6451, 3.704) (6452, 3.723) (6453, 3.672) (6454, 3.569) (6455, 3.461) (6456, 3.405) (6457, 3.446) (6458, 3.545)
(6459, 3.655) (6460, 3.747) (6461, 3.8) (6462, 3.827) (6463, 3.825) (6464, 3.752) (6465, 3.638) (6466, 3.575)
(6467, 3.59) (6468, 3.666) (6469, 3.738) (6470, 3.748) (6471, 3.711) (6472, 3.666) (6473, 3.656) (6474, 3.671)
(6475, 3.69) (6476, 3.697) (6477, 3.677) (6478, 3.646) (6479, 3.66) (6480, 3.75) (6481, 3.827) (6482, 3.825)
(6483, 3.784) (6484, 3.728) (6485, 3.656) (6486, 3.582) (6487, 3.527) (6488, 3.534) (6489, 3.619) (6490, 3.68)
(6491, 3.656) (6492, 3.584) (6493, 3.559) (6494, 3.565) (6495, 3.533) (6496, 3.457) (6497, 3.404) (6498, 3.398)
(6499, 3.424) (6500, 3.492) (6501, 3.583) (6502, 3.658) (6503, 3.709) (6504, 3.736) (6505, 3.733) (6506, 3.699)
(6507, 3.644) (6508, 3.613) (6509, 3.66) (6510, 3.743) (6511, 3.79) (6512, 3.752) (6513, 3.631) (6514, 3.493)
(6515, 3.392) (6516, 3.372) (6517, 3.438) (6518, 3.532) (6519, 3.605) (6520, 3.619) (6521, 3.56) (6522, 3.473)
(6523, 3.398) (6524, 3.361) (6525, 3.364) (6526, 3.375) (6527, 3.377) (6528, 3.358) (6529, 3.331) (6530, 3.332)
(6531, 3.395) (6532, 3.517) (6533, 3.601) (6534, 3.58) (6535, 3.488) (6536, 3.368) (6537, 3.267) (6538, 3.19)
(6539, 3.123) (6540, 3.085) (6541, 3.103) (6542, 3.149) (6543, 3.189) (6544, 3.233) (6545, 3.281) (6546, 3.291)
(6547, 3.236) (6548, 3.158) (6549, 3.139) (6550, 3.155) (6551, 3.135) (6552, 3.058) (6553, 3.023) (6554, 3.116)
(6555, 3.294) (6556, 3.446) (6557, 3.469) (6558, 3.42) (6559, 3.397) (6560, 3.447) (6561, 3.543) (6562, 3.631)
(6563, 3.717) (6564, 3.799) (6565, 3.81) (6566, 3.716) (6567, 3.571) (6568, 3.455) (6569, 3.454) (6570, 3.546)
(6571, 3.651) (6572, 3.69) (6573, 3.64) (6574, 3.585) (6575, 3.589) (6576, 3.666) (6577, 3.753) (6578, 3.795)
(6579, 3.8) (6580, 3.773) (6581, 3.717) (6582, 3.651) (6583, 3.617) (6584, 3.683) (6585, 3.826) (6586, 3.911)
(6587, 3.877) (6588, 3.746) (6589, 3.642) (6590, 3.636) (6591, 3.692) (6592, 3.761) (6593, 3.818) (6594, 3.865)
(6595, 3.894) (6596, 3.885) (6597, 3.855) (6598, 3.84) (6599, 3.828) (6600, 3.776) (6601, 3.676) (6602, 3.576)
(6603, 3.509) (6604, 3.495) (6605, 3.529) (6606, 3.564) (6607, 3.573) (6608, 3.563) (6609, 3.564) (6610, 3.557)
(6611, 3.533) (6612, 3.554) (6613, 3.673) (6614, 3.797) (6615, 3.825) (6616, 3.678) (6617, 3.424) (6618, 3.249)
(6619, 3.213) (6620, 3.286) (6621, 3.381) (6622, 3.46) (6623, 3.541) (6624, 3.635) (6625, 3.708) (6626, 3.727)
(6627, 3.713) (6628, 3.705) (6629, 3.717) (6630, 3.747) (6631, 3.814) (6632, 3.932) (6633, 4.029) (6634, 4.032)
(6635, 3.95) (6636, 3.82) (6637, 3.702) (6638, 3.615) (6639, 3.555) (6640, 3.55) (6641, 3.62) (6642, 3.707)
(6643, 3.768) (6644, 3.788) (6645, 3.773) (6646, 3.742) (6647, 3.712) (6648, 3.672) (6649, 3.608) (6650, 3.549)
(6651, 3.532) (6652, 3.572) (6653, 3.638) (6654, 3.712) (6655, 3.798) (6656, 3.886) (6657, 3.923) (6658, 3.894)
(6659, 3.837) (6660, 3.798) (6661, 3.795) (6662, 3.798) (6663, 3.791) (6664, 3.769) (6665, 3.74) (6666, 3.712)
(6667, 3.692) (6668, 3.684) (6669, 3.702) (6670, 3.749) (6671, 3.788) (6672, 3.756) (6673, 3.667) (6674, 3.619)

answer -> 3.65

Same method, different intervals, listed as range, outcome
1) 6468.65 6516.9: 3.63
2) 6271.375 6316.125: 3.3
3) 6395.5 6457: 3.49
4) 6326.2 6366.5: 3.44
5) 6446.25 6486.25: 3.66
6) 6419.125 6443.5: 3.51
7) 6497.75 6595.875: 3.52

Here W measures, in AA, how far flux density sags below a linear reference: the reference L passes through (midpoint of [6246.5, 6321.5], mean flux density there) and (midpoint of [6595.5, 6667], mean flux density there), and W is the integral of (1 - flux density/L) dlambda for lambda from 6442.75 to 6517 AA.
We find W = -1.7 AA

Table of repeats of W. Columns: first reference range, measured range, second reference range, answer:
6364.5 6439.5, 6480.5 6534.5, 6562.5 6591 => 0.9 AA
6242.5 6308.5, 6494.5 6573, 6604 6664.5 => 2.9 AA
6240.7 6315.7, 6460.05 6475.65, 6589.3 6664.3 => -0.8 AA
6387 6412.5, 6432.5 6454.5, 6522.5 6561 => -0.9 AA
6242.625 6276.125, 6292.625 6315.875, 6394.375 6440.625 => 1.2 AA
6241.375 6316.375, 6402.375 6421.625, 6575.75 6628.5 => 0.4 AA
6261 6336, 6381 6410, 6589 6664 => -1.0 AA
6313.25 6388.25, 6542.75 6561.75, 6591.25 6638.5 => 1.9 AA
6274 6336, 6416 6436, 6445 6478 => 0.6 AA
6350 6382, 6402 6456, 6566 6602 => 1.2 AA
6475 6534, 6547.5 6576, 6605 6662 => 1.3 AA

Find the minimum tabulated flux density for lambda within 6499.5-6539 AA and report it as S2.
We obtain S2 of 3.123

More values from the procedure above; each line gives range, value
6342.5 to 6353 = 3.429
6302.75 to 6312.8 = 3.004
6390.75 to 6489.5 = 3.189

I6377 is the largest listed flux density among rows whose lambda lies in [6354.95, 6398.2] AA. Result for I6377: 3.973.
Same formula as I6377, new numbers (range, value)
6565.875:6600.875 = 3.911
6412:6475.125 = 3.827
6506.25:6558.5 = 3.79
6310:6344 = 3.735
